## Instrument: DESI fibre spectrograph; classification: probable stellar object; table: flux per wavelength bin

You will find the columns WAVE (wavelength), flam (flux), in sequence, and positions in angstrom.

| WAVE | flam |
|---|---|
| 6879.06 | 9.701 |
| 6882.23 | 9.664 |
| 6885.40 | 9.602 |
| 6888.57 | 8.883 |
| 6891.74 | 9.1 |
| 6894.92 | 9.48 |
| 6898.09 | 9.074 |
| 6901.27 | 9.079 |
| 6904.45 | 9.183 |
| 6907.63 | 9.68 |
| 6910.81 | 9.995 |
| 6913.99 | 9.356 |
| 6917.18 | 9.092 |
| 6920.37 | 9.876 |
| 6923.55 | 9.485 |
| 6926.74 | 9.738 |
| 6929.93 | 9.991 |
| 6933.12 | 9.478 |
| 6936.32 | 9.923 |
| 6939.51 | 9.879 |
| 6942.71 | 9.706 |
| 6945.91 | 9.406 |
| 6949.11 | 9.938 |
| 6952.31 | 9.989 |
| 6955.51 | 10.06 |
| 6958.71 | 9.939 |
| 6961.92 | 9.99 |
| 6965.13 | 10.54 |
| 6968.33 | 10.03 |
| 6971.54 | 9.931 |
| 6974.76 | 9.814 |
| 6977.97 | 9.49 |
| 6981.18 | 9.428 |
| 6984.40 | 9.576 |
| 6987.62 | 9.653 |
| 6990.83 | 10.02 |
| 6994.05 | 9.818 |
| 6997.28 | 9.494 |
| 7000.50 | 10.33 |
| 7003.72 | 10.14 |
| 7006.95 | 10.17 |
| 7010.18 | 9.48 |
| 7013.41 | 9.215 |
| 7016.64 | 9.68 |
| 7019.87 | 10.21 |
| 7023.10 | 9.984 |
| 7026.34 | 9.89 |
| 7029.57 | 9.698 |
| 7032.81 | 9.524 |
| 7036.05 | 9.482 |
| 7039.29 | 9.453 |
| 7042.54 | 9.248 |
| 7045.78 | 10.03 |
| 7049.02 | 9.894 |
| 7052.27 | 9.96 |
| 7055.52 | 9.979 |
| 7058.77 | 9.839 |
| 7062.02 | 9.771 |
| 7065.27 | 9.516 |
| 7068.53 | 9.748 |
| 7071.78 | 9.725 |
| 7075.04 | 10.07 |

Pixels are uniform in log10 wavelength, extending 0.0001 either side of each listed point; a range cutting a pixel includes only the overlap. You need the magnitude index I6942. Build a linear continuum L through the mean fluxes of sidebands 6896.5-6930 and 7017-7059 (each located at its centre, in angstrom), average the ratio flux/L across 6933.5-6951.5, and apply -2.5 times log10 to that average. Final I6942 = -0.023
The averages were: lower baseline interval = 9.48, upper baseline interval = 9.78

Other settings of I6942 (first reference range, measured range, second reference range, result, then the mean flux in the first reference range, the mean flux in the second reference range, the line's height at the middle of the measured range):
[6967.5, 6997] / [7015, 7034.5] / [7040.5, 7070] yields -0.01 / 9.73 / 9.77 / 9.75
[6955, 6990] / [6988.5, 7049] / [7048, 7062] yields 0.01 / 9.86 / 9.9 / 9.88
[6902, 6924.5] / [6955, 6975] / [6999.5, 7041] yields -0.05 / 9.51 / 9.78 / 9.64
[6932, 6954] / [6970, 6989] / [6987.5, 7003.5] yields 0.02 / 9.77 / 9.91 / 9.87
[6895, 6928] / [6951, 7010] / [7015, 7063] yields -0.03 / 9.46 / 9.78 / 9.63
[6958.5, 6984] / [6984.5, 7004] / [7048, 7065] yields 0.00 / 9.88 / 9.86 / 9.87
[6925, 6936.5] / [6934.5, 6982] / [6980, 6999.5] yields -0.02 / 9.76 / 9.69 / 9.73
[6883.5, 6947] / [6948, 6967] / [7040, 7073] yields -0.06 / 9.5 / 9.76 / 9.58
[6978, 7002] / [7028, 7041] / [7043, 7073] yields 0.03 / 9.74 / 9.81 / 9.79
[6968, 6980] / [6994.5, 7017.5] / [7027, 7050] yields -0.01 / 9.78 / 9.62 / 9.7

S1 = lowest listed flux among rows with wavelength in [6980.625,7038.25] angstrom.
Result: 9.215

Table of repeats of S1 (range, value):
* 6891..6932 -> 9.074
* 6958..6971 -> 9.939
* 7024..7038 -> 9.482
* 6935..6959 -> 9.406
